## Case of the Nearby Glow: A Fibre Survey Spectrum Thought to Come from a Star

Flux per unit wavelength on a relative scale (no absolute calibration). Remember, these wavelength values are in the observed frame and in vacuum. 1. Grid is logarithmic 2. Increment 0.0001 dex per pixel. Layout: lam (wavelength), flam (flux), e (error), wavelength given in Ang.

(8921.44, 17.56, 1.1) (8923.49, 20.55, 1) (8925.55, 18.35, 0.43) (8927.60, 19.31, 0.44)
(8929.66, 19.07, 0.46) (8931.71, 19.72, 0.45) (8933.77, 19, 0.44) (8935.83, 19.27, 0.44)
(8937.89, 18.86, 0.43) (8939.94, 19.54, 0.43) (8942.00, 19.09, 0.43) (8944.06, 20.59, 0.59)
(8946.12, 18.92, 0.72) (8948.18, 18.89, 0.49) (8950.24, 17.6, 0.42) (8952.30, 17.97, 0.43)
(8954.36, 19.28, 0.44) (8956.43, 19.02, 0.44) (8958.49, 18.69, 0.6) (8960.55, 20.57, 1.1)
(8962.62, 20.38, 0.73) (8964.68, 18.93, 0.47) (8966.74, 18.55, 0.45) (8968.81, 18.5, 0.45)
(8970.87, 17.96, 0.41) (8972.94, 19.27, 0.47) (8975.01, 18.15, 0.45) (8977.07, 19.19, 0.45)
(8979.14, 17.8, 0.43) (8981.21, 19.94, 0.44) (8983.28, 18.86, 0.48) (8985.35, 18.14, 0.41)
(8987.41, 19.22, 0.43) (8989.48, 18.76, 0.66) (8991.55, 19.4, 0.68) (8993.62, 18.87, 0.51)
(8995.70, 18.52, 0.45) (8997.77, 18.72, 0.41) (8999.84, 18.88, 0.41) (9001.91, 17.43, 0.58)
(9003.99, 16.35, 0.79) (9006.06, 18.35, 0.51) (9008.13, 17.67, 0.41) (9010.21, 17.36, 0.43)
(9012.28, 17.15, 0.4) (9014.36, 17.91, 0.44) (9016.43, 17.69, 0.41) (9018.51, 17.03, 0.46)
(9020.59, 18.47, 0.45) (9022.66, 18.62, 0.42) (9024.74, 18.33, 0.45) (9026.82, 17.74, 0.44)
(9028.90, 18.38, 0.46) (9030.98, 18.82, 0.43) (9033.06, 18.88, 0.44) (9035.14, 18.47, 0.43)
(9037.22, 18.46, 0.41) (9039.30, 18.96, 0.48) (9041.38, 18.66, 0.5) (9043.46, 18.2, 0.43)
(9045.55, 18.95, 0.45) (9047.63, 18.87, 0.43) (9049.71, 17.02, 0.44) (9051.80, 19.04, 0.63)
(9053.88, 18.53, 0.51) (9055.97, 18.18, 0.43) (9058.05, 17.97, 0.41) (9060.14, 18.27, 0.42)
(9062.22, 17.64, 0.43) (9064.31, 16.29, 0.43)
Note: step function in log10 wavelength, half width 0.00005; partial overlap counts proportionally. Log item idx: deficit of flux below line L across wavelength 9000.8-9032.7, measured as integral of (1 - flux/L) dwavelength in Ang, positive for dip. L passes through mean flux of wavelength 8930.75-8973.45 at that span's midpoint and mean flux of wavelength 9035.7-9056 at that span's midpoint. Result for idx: 1.4 Ang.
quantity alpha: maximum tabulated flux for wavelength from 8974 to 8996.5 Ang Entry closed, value 19.94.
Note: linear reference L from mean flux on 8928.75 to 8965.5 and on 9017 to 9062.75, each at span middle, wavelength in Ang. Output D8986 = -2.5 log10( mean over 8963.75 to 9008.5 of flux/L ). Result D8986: 0.02 mag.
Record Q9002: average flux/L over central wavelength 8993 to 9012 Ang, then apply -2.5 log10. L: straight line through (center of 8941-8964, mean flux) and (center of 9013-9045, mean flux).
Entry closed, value 0.04 mag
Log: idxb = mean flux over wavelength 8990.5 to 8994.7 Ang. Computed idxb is 19.1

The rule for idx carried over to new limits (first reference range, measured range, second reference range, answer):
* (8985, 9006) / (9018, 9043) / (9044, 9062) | -0.1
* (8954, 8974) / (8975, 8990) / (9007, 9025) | -0.1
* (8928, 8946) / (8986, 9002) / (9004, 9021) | -0.7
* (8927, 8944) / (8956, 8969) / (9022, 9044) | -0.1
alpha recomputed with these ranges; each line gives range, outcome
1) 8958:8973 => 20.57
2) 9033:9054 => 19.04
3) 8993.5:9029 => 18.88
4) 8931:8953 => 20.59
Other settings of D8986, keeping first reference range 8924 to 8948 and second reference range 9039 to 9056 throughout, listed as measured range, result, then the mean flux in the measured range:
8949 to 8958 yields 0.04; 18.5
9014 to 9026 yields 0.04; 18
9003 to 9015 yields 0.08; 17.5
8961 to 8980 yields 0.01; 18.8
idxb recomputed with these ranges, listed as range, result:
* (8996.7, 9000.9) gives 18.8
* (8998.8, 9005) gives 17.6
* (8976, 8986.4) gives 18.8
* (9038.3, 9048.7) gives 18.7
